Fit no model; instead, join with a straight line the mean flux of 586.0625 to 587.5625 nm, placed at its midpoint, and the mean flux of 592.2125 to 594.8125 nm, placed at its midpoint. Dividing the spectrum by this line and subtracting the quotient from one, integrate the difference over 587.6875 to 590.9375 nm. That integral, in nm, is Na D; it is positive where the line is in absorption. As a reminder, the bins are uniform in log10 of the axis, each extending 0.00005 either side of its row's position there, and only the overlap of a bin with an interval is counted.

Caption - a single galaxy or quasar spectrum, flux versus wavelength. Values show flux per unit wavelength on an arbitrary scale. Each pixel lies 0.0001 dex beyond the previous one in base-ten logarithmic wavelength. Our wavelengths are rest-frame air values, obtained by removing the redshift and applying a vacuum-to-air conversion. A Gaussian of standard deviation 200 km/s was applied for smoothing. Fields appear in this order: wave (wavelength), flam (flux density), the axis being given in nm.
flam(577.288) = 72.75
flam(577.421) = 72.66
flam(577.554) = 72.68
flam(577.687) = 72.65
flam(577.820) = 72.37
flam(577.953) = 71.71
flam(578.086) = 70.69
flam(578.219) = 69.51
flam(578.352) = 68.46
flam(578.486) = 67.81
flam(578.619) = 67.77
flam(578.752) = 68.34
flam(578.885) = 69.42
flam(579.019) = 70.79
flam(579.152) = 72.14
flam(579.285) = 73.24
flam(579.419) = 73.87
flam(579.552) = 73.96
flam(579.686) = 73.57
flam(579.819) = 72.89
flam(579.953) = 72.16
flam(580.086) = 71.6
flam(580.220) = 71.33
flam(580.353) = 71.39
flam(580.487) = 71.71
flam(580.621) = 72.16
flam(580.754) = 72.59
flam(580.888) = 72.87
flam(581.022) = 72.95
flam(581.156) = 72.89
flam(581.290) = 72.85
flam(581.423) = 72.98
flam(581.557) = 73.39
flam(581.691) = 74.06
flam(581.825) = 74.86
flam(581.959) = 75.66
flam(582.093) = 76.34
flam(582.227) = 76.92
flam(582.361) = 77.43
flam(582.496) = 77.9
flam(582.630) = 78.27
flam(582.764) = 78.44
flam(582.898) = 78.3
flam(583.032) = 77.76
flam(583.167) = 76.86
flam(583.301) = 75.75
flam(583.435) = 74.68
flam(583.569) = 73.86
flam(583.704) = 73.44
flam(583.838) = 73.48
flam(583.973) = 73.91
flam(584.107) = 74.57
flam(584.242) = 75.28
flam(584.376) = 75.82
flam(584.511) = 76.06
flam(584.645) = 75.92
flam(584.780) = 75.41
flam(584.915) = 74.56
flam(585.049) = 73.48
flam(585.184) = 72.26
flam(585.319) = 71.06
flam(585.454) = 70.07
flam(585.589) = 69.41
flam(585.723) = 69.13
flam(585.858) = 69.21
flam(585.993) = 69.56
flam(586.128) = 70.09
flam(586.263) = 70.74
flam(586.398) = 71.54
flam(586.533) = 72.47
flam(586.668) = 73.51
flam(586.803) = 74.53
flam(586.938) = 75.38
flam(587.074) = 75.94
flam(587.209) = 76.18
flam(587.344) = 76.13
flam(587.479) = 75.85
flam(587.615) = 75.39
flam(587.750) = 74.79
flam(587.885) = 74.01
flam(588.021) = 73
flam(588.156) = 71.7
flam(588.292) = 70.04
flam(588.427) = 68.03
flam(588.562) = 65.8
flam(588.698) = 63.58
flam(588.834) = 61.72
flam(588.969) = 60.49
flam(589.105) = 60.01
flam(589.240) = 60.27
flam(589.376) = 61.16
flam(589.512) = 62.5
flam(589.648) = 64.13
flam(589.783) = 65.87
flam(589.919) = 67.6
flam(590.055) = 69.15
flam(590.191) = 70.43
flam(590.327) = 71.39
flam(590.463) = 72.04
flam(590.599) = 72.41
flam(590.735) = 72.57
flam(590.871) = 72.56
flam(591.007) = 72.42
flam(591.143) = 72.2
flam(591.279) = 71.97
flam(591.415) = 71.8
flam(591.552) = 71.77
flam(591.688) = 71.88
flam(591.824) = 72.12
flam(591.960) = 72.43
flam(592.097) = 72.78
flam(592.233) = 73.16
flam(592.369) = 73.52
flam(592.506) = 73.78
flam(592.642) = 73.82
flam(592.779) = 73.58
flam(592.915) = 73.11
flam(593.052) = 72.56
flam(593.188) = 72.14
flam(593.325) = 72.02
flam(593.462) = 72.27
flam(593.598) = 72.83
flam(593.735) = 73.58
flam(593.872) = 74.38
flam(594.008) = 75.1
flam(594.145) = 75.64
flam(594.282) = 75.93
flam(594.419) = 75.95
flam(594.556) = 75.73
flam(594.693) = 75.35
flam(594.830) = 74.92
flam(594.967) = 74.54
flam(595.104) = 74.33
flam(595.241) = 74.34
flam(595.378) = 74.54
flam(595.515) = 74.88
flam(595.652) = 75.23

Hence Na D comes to 0.27 nm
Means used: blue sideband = 73.8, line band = 67.7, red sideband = 73.9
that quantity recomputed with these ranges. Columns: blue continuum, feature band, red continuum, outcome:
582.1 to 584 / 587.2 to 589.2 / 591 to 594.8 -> 0.14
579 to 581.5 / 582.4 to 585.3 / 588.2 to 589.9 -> -0.27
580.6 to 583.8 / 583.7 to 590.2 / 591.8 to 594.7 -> 0.34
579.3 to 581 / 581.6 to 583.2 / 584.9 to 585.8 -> -0.11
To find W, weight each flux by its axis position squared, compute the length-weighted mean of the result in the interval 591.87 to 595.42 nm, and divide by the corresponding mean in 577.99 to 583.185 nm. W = 1.06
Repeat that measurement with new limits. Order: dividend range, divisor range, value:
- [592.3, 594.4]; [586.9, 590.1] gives 1.09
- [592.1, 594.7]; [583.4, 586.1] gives 1.04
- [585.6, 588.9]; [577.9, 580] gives 1.04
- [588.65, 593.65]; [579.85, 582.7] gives 0.98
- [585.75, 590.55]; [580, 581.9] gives 0.98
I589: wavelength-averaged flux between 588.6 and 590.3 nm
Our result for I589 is 64.1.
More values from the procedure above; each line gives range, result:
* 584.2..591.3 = 70.7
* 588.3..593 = 69.2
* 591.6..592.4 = 72.7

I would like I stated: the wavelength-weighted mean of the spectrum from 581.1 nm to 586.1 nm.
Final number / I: 74.3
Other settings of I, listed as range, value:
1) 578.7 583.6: 74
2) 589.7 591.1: 70.6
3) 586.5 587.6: 75.1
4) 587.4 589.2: 68.7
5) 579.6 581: 72.3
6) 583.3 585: 74.8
